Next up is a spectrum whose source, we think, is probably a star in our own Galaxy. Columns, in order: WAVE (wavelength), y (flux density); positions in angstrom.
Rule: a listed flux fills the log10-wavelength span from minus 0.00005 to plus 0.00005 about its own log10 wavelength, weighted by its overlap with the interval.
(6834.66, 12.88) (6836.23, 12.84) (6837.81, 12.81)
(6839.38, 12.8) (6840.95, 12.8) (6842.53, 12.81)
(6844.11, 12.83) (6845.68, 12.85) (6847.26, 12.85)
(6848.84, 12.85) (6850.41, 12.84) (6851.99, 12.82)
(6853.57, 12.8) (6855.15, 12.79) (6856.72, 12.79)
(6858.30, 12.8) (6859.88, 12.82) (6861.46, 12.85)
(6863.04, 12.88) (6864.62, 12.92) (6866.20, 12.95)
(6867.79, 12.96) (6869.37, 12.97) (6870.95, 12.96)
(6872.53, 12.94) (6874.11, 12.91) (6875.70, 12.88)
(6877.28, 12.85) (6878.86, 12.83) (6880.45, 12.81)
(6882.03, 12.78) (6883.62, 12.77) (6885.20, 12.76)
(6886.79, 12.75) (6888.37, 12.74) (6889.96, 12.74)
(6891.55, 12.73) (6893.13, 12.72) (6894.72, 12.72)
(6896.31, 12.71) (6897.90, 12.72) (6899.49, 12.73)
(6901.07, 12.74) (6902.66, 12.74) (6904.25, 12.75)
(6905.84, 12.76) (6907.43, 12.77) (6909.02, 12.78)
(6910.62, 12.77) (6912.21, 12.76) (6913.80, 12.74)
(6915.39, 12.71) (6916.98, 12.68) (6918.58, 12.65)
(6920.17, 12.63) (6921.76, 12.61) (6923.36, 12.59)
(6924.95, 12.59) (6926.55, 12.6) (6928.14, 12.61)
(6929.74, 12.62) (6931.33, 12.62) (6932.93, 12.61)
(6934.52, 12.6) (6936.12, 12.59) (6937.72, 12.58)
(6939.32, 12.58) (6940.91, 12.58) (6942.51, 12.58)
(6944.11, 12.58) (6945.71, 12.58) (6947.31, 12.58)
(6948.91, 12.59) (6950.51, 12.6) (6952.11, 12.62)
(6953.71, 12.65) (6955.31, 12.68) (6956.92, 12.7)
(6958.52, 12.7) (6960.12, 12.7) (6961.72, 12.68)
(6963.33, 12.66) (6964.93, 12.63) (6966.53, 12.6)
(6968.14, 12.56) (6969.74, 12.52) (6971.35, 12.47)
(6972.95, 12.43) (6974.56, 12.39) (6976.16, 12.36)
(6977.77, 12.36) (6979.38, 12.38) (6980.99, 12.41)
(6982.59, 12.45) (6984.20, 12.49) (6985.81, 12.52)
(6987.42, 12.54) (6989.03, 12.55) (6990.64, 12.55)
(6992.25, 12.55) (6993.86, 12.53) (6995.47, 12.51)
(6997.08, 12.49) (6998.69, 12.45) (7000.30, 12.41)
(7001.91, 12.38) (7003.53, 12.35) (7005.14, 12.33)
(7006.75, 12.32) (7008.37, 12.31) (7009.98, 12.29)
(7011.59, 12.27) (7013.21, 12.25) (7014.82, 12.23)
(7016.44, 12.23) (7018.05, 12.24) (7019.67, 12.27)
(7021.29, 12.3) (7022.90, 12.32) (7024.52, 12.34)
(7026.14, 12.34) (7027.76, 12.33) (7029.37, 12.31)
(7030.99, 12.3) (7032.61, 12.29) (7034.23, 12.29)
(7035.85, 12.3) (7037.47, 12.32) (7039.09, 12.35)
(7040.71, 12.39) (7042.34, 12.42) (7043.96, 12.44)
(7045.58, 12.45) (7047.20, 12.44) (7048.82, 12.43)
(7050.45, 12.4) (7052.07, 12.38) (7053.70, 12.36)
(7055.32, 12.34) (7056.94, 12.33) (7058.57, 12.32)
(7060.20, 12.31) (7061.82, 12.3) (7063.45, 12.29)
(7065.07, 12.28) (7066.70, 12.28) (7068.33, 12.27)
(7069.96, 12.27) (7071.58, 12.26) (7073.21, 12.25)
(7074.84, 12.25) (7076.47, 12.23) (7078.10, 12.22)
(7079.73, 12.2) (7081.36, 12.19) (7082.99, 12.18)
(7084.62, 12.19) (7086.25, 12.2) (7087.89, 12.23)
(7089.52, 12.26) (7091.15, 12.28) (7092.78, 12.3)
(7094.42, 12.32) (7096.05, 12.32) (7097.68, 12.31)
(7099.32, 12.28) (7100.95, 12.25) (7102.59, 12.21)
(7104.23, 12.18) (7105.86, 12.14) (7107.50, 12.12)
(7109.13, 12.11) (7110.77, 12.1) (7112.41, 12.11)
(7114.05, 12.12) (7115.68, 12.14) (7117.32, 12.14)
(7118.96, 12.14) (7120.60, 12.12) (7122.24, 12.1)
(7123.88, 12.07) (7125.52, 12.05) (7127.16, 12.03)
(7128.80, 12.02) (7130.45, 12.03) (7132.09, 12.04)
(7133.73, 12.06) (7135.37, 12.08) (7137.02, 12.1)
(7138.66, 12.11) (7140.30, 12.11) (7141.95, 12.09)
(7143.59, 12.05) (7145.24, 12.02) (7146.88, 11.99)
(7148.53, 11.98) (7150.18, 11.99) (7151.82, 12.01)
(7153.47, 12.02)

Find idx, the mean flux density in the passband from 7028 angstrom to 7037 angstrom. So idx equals 12.3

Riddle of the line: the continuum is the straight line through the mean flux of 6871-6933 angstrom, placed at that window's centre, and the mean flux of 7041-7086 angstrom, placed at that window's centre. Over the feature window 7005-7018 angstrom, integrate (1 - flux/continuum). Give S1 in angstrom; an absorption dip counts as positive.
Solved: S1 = 0.2 angstrom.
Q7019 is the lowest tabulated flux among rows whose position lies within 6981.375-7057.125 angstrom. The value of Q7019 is 12.23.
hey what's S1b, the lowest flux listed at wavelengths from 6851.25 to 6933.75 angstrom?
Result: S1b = 12.59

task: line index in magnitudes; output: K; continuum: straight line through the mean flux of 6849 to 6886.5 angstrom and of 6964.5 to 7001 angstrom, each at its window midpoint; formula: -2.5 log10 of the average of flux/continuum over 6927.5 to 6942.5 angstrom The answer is 0.00 mag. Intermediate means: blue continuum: 12.9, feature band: 12.6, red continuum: 12.5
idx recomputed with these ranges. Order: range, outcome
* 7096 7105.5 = 12.2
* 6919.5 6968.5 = 12.6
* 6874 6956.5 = 12.7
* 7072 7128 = 12.2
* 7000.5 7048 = 12.3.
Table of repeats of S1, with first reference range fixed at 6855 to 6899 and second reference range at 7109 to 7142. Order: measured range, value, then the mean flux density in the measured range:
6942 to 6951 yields 0.0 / 12.6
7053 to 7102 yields -0.2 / 12.3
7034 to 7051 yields -0.1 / 12.4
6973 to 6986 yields 0.1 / 12.4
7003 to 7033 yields 0.3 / 12.3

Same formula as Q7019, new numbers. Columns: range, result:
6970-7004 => 12.35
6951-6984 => 12.36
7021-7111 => 12.1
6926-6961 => 12.58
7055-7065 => 12.29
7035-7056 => 12.3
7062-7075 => 12.25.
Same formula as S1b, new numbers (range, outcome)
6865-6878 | 12.85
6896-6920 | 12.65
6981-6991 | 12.45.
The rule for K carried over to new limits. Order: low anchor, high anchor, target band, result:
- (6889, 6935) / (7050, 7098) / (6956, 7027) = 0.00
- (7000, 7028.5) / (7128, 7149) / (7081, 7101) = -0.01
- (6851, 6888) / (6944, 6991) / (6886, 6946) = 0.00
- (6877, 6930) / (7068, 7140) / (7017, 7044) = 0.00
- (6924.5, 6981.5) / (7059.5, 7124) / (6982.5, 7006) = 0.00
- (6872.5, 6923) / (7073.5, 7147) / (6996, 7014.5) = 0.01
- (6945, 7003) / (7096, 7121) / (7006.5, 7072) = 0.00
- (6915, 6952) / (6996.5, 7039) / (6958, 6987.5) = 0.00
